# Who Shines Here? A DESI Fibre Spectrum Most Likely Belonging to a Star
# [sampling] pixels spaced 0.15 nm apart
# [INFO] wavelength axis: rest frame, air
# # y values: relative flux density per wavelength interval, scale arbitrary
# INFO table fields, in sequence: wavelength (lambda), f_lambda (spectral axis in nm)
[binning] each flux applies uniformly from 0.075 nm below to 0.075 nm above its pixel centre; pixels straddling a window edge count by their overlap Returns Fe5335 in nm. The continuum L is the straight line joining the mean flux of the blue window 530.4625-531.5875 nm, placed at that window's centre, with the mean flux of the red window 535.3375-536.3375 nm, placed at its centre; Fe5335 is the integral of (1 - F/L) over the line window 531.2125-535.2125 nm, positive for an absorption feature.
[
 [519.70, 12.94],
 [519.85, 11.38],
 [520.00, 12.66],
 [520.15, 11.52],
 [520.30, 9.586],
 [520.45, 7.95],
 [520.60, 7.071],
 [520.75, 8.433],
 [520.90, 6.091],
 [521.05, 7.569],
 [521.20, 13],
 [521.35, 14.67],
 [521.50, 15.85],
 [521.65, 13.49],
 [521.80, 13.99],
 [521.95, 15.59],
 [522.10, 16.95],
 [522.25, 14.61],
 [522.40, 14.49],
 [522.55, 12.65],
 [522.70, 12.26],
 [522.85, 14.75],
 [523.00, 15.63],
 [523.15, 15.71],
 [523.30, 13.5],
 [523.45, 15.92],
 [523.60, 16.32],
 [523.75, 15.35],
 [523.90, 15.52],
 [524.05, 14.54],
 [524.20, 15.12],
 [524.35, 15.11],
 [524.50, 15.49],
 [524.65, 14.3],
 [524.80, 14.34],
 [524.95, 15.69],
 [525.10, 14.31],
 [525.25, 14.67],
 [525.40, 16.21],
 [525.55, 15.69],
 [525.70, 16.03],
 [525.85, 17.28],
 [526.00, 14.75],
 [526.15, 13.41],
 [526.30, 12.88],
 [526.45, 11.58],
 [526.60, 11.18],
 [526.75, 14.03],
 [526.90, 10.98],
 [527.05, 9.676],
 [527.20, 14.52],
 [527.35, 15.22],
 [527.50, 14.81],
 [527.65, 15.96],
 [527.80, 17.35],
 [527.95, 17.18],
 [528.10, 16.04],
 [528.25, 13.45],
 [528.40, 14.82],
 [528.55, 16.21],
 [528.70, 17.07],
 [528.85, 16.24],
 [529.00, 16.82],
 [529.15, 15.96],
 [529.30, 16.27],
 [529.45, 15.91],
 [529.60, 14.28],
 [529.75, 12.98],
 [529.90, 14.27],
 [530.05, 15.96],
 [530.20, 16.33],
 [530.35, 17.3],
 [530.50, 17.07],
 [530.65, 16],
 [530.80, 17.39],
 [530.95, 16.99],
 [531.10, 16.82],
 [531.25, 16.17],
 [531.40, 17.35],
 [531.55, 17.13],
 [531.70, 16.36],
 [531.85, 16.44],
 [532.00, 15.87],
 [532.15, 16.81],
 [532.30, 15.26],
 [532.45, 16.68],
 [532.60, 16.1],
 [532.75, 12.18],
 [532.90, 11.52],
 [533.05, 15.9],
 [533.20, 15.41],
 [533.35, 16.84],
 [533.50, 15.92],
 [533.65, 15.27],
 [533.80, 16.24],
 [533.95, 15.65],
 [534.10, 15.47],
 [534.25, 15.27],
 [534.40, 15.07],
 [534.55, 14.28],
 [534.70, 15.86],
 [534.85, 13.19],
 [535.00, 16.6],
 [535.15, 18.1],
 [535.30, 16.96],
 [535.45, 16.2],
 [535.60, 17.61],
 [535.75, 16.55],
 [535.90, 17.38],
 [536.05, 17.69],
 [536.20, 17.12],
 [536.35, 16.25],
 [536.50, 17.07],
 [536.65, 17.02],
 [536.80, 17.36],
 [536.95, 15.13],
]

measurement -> 0.30 nm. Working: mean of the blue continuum 16.8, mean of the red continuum 17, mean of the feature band 15.7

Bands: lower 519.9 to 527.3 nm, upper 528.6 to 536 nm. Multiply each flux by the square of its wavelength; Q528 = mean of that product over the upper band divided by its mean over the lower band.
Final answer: 1.2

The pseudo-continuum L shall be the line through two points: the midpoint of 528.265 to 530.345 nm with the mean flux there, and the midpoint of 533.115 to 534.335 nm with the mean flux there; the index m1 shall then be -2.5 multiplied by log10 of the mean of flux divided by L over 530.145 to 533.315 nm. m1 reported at -0.03 mag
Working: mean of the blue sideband 15.6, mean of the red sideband 15.8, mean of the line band 16.1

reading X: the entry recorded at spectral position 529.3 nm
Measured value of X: 16.27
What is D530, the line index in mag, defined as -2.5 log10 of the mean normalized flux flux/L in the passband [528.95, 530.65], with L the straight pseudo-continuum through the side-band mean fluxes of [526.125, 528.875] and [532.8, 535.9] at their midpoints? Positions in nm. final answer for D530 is -0.067 mag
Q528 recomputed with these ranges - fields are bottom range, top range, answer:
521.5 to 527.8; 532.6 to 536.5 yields 1.13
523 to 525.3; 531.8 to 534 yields 1.06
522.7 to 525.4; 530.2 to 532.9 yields 1.11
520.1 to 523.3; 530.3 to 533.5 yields 1.33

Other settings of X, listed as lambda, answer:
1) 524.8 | 14.34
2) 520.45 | 7.95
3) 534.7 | 15.86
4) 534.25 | 15.27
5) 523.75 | 15.35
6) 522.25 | 14.61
